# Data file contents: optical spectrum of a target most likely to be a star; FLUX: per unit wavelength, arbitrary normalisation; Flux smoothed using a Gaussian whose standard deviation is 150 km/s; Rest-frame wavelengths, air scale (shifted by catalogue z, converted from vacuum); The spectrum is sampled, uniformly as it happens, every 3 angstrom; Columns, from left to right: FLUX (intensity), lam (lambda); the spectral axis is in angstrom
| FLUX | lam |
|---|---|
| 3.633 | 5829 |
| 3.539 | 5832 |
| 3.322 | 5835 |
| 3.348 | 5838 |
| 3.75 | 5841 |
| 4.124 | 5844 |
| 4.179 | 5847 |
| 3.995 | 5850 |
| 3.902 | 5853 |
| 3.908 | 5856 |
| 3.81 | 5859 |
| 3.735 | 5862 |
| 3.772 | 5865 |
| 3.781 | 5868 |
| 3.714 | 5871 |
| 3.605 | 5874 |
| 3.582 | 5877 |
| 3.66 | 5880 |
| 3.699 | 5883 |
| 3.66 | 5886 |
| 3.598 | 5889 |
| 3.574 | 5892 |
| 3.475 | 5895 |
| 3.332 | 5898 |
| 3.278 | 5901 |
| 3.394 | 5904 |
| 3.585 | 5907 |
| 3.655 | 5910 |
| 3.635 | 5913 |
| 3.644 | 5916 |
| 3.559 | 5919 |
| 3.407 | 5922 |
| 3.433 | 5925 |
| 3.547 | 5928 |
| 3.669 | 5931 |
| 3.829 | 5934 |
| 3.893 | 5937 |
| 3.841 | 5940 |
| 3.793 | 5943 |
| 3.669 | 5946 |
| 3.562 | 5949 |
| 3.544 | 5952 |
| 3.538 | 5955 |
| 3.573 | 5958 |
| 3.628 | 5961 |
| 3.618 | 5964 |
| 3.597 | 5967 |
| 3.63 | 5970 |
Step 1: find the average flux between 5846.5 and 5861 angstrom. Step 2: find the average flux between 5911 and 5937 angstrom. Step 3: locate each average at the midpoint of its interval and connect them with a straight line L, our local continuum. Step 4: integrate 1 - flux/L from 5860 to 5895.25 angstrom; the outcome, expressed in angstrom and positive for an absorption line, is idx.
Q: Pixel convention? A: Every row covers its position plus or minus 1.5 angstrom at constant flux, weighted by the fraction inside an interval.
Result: 1.5 angstrom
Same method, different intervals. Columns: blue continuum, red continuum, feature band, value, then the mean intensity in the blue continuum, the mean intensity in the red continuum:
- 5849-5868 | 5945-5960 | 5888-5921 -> 1.7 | 3.84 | 3.58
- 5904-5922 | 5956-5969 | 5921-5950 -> -0.6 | 3.58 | 3.6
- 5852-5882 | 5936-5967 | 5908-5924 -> 0.5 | 3.74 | 3.66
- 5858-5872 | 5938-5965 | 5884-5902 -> 1.1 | 3.76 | 3.65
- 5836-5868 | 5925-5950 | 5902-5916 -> 0.7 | 3.84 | 3.71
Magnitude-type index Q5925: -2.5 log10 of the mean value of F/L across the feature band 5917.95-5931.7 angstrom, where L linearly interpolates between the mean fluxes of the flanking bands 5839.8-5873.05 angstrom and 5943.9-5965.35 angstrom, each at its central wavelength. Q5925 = 0.05 mag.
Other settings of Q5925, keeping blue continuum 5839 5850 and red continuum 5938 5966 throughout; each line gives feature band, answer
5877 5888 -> 0.060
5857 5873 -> 0.045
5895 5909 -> 0.117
